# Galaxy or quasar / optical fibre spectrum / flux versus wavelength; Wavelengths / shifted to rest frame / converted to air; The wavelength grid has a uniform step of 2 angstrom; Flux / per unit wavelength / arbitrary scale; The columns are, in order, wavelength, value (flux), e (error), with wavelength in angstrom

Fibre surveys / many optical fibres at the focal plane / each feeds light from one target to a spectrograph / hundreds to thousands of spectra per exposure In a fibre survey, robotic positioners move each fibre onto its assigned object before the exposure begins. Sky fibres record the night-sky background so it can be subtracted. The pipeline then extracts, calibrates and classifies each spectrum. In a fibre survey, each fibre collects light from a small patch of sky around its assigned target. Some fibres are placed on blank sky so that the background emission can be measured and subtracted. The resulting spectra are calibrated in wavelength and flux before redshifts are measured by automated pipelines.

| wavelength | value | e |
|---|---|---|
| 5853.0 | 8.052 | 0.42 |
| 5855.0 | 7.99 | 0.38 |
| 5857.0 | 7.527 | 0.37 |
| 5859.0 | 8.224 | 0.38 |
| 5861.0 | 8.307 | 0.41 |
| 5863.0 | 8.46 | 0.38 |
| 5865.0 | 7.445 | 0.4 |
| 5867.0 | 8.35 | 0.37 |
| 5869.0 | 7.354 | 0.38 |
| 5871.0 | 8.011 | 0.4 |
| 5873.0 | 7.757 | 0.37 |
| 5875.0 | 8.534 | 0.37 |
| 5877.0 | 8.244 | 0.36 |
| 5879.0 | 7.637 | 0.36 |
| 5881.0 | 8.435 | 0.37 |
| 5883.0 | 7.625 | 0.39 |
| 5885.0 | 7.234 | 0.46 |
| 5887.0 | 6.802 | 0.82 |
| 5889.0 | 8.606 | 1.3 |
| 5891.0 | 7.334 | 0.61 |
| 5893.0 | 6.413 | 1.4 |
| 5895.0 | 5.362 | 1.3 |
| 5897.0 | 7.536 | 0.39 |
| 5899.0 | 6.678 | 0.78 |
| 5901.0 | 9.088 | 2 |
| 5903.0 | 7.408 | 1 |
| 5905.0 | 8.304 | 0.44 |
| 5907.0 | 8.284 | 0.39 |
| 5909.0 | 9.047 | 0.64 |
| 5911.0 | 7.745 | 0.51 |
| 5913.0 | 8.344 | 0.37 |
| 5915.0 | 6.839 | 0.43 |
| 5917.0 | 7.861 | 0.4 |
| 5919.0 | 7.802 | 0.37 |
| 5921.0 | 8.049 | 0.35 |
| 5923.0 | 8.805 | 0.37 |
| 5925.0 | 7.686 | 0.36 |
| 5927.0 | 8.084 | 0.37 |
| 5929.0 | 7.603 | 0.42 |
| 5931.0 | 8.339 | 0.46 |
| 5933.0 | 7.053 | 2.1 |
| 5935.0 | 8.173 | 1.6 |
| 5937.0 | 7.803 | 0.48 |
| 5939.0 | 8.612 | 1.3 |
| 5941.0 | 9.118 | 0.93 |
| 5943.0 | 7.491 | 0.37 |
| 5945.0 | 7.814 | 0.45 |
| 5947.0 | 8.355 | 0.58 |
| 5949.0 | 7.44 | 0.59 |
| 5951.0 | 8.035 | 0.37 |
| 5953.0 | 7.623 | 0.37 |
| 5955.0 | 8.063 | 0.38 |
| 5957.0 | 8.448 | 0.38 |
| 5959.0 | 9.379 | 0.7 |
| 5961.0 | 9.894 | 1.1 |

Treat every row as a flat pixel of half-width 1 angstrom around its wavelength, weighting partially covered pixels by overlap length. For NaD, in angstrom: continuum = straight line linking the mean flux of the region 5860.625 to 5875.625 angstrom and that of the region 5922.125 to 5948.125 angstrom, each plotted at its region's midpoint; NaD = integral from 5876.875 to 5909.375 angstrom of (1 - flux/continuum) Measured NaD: 1.7 angstrom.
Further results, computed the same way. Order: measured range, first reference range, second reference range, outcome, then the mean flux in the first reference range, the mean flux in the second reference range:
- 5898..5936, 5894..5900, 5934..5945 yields -3.5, 6.53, 8.2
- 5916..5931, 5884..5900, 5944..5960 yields -0.8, 7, 8.14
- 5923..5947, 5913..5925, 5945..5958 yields -0.3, 7.9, 7.98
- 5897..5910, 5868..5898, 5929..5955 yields -0.7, 7.53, 7.98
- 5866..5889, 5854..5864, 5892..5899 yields -1.8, 8.1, 6.47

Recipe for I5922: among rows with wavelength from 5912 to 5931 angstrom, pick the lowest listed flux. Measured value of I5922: 6.839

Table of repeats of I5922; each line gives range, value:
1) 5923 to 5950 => 7.053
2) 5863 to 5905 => 5.362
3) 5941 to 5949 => 7.44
